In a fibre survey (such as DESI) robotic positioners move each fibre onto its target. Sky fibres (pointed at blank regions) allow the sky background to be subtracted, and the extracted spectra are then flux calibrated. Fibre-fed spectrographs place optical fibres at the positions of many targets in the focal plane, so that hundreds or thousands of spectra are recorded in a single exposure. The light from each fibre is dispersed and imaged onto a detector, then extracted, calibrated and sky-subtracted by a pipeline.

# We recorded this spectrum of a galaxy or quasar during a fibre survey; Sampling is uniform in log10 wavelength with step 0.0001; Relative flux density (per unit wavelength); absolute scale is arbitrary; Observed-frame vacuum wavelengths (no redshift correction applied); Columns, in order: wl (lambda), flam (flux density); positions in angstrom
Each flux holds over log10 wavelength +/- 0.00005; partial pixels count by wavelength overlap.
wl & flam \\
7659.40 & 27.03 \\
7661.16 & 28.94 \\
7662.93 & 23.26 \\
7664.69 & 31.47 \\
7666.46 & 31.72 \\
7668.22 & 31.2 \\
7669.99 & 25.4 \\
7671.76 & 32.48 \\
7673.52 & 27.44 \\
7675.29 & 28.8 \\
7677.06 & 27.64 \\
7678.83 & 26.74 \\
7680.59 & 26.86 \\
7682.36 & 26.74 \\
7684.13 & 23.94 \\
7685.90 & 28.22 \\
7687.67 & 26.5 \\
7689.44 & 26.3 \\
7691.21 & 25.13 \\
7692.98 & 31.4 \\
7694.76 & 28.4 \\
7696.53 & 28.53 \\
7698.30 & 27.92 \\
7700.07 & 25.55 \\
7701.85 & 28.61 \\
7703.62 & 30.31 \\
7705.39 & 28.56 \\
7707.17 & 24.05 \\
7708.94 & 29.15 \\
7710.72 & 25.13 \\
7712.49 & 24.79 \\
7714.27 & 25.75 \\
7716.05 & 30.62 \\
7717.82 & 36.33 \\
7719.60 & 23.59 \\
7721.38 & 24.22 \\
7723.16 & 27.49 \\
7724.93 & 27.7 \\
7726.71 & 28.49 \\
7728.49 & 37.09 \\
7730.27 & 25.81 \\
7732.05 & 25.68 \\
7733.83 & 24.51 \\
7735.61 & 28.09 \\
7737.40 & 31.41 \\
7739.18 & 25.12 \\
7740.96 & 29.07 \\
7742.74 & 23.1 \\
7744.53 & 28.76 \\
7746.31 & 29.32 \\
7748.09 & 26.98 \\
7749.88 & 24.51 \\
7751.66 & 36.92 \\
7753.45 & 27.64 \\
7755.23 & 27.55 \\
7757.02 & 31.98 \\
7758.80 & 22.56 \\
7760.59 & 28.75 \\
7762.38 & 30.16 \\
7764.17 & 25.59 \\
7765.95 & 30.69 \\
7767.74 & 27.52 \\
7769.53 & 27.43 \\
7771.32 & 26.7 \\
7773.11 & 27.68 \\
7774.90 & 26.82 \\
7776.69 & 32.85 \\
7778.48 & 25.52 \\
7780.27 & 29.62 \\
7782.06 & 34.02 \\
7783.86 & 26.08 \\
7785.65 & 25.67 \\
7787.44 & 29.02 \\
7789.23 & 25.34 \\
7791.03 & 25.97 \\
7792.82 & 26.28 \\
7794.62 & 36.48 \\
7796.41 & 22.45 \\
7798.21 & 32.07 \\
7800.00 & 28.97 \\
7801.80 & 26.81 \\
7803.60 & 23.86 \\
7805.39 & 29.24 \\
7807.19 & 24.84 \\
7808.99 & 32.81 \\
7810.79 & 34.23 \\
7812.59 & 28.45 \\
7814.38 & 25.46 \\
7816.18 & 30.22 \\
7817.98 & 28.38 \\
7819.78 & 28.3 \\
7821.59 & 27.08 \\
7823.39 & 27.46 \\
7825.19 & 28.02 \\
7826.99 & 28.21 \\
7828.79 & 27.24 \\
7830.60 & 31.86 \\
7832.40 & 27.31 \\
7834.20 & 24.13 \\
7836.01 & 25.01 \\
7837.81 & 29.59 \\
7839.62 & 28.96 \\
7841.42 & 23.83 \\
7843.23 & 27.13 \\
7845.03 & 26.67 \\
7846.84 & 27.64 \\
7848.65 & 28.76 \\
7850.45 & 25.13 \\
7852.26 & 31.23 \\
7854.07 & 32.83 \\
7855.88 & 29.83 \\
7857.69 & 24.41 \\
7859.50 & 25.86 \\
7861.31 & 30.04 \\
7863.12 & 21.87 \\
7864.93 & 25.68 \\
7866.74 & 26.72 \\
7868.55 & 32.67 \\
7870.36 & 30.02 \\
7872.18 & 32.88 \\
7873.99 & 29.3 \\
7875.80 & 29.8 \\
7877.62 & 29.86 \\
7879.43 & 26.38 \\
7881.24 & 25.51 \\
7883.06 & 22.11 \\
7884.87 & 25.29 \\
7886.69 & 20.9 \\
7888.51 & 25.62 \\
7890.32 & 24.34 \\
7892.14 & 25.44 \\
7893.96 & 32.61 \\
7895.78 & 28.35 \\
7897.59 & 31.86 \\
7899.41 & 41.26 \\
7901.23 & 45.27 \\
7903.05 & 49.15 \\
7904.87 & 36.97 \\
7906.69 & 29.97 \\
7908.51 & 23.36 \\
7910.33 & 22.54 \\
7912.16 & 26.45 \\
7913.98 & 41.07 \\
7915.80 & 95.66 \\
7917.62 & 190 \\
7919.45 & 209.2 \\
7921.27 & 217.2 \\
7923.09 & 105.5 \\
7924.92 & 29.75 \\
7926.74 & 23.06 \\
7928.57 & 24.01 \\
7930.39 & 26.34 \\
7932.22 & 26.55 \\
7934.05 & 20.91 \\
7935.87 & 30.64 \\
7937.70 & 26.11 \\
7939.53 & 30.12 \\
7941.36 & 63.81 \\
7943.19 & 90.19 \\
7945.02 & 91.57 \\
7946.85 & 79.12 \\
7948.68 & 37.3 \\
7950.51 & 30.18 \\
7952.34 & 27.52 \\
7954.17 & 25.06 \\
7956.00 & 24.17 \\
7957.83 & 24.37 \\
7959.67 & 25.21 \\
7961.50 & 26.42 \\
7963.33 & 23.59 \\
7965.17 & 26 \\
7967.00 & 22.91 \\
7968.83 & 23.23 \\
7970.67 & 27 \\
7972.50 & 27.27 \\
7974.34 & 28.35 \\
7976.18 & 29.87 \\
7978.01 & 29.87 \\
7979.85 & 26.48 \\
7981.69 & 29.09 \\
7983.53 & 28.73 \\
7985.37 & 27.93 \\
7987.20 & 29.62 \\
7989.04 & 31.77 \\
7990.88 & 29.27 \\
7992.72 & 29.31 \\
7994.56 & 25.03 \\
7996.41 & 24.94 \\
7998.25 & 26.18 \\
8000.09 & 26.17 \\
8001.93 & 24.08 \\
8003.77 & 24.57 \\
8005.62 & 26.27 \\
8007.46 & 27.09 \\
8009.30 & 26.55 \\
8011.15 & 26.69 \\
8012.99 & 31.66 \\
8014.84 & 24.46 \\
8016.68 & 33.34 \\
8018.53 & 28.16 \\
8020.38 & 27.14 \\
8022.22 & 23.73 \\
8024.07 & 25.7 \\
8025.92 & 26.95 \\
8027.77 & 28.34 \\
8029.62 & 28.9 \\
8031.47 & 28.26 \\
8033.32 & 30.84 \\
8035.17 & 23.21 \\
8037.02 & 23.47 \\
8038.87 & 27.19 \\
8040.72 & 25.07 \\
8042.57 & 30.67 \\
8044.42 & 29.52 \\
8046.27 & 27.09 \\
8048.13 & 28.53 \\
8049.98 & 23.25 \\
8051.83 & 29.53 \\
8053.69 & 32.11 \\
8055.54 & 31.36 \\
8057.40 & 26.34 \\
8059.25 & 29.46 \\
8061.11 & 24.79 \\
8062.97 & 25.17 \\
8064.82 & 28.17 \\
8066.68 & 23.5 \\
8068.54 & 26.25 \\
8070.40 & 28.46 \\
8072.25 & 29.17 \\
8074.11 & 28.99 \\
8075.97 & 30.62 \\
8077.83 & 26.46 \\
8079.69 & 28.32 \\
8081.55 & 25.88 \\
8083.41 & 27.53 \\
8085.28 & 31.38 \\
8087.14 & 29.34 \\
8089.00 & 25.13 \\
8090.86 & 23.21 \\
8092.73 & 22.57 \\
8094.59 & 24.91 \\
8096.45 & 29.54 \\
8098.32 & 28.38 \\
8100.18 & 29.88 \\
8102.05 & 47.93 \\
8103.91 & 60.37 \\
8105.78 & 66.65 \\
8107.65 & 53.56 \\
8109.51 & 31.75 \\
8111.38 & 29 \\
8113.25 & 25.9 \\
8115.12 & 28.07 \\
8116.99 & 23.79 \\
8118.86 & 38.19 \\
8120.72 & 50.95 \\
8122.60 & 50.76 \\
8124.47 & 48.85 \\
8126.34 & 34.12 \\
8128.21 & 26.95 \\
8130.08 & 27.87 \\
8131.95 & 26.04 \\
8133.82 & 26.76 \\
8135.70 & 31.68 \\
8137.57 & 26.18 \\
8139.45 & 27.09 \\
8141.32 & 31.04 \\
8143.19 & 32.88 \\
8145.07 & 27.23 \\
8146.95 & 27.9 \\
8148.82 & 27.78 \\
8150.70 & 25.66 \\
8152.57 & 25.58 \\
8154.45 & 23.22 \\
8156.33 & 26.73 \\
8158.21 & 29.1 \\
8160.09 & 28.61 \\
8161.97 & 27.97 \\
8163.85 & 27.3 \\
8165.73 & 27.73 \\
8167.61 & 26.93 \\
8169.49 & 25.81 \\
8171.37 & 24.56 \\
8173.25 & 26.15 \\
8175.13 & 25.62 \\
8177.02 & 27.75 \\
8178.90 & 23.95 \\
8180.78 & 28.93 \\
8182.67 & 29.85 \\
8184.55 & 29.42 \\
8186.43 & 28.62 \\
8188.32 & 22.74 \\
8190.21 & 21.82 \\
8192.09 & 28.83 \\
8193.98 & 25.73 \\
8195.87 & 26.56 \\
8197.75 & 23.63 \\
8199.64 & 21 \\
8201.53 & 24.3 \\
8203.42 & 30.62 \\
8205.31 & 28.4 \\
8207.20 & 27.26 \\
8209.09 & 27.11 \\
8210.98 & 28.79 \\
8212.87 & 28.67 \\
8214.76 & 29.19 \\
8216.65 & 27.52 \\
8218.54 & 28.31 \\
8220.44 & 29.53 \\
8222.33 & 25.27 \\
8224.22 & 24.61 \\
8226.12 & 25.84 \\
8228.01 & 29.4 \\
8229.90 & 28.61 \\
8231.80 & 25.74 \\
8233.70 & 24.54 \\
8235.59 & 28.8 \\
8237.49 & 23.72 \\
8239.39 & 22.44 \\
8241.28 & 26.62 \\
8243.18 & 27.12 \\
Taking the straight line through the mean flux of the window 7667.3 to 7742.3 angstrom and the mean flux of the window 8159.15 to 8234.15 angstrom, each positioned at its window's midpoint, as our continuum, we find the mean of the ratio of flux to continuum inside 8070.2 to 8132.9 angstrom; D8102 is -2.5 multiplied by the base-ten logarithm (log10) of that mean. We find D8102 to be -0.24 mag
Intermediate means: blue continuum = 27.8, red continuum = 26.8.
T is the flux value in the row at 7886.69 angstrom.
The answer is 20.9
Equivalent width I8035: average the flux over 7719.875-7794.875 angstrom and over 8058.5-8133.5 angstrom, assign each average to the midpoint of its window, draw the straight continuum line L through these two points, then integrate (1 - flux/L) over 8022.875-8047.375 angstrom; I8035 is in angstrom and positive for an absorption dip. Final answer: 3.4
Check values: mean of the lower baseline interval 28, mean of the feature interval 27.3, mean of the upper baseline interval 32.4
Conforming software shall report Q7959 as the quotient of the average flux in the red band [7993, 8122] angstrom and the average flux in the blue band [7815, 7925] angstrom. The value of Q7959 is 0.74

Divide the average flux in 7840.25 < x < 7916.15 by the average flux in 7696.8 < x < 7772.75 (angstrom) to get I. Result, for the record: 1.09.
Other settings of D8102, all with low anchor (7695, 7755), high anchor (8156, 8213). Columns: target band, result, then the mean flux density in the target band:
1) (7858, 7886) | 0.00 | 27.5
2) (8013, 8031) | -0.02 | 27.6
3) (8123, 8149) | -0.14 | 30.7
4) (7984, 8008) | 0.00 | 27.1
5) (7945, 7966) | -0.25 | 34.4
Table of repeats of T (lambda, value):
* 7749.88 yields 24.51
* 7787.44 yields 29.02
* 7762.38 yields 30.16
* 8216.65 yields 27.52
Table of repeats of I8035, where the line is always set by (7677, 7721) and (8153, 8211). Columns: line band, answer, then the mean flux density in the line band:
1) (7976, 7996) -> -1.3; 28.7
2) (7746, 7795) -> -1.8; 28.3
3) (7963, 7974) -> 0.7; 25.3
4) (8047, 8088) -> -1.8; 27.9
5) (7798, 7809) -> -0.2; 27.8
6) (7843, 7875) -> -1.4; 28.3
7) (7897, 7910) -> -4.4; 36.3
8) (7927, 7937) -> 0.5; 25.5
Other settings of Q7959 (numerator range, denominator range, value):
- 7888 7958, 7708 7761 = 1.88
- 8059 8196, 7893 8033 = 0.75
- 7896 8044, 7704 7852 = 1.40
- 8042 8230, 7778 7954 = 0.78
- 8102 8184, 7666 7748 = 1.15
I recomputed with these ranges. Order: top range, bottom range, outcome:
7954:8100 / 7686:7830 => 0.97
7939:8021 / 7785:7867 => 1.16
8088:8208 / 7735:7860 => 1.08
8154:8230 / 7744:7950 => 0.74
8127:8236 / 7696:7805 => 0.97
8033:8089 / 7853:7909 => 0.93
